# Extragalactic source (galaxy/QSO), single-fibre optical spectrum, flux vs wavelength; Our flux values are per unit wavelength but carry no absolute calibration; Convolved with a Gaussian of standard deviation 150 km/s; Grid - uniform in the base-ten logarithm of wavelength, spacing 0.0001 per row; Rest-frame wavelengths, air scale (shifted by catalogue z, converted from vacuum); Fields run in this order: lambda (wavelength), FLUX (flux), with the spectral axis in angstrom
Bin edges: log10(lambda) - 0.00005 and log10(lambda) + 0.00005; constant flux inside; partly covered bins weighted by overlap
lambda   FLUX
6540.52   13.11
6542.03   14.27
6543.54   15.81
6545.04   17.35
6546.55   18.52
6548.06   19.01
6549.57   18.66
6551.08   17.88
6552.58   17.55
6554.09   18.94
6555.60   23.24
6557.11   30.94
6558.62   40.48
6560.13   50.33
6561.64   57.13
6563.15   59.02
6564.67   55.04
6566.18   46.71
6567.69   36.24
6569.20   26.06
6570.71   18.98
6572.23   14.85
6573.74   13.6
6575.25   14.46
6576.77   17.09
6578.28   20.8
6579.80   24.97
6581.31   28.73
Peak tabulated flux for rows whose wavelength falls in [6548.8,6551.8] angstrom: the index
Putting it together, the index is 18.66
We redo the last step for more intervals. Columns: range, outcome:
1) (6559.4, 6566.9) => 59.02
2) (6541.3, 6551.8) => 19.01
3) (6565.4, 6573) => 46.71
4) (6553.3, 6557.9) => 30.94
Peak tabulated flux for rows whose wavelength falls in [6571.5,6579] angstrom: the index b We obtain 20.8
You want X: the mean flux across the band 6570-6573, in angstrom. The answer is 16.8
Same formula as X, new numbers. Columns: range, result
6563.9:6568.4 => 46.1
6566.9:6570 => 31.2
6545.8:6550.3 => 18.7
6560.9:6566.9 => 54.5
